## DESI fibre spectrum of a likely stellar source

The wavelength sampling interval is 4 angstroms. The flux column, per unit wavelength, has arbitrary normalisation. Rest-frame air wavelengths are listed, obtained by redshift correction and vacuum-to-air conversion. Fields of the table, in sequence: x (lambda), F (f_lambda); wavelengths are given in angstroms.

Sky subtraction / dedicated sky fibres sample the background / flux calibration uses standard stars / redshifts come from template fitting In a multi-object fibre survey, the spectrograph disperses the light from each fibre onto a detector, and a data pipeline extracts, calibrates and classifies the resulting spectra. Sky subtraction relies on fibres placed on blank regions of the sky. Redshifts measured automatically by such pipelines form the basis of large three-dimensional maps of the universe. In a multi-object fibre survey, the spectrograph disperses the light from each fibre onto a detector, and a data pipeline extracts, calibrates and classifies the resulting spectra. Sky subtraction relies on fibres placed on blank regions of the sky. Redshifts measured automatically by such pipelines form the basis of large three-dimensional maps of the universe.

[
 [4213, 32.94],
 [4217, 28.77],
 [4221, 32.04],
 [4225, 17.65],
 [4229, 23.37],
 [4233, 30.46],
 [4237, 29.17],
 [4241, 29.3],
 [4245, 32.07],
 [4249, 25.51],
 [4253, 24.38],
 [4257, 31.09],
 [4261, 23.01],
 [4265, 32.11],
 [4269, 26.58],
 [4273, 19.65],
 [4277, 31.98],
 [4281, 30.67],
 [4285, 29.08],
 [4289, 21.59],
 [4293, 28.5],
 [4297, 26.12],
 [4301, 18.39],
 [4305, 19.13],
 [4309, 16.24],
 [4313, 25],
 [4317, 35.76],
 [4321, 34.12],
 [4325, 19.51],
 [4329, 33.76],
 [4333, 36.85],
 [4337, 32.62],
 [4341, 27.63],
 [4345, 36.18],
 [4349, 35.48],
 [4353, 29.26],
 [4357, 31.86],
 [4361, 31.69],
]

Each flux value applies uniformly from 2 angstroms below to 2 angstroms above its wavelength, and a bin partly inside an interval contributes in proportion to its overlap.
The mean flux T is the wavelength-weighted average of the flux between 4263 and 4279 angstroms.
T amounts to 27.6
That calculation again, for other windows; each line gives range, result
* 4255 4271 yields 28.2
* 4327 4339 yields 34.4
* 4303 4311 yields 17.7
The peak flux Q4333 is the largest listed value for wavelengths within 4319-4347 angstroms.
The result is 36.85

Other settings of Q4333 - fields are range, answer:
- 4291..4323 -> 35.76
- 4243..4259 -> 32.07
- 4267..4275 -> 26.58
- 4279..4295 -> 30.67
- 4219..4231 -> 32.04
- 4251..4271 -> 32.11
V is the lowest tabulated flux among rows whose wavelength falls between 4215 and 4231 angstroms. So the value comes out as 17.65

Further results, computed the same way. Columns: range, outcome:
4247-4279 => 19.65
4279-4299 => 21.59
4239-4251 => 25.51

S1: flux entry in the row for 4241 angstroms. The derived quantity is 29.3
